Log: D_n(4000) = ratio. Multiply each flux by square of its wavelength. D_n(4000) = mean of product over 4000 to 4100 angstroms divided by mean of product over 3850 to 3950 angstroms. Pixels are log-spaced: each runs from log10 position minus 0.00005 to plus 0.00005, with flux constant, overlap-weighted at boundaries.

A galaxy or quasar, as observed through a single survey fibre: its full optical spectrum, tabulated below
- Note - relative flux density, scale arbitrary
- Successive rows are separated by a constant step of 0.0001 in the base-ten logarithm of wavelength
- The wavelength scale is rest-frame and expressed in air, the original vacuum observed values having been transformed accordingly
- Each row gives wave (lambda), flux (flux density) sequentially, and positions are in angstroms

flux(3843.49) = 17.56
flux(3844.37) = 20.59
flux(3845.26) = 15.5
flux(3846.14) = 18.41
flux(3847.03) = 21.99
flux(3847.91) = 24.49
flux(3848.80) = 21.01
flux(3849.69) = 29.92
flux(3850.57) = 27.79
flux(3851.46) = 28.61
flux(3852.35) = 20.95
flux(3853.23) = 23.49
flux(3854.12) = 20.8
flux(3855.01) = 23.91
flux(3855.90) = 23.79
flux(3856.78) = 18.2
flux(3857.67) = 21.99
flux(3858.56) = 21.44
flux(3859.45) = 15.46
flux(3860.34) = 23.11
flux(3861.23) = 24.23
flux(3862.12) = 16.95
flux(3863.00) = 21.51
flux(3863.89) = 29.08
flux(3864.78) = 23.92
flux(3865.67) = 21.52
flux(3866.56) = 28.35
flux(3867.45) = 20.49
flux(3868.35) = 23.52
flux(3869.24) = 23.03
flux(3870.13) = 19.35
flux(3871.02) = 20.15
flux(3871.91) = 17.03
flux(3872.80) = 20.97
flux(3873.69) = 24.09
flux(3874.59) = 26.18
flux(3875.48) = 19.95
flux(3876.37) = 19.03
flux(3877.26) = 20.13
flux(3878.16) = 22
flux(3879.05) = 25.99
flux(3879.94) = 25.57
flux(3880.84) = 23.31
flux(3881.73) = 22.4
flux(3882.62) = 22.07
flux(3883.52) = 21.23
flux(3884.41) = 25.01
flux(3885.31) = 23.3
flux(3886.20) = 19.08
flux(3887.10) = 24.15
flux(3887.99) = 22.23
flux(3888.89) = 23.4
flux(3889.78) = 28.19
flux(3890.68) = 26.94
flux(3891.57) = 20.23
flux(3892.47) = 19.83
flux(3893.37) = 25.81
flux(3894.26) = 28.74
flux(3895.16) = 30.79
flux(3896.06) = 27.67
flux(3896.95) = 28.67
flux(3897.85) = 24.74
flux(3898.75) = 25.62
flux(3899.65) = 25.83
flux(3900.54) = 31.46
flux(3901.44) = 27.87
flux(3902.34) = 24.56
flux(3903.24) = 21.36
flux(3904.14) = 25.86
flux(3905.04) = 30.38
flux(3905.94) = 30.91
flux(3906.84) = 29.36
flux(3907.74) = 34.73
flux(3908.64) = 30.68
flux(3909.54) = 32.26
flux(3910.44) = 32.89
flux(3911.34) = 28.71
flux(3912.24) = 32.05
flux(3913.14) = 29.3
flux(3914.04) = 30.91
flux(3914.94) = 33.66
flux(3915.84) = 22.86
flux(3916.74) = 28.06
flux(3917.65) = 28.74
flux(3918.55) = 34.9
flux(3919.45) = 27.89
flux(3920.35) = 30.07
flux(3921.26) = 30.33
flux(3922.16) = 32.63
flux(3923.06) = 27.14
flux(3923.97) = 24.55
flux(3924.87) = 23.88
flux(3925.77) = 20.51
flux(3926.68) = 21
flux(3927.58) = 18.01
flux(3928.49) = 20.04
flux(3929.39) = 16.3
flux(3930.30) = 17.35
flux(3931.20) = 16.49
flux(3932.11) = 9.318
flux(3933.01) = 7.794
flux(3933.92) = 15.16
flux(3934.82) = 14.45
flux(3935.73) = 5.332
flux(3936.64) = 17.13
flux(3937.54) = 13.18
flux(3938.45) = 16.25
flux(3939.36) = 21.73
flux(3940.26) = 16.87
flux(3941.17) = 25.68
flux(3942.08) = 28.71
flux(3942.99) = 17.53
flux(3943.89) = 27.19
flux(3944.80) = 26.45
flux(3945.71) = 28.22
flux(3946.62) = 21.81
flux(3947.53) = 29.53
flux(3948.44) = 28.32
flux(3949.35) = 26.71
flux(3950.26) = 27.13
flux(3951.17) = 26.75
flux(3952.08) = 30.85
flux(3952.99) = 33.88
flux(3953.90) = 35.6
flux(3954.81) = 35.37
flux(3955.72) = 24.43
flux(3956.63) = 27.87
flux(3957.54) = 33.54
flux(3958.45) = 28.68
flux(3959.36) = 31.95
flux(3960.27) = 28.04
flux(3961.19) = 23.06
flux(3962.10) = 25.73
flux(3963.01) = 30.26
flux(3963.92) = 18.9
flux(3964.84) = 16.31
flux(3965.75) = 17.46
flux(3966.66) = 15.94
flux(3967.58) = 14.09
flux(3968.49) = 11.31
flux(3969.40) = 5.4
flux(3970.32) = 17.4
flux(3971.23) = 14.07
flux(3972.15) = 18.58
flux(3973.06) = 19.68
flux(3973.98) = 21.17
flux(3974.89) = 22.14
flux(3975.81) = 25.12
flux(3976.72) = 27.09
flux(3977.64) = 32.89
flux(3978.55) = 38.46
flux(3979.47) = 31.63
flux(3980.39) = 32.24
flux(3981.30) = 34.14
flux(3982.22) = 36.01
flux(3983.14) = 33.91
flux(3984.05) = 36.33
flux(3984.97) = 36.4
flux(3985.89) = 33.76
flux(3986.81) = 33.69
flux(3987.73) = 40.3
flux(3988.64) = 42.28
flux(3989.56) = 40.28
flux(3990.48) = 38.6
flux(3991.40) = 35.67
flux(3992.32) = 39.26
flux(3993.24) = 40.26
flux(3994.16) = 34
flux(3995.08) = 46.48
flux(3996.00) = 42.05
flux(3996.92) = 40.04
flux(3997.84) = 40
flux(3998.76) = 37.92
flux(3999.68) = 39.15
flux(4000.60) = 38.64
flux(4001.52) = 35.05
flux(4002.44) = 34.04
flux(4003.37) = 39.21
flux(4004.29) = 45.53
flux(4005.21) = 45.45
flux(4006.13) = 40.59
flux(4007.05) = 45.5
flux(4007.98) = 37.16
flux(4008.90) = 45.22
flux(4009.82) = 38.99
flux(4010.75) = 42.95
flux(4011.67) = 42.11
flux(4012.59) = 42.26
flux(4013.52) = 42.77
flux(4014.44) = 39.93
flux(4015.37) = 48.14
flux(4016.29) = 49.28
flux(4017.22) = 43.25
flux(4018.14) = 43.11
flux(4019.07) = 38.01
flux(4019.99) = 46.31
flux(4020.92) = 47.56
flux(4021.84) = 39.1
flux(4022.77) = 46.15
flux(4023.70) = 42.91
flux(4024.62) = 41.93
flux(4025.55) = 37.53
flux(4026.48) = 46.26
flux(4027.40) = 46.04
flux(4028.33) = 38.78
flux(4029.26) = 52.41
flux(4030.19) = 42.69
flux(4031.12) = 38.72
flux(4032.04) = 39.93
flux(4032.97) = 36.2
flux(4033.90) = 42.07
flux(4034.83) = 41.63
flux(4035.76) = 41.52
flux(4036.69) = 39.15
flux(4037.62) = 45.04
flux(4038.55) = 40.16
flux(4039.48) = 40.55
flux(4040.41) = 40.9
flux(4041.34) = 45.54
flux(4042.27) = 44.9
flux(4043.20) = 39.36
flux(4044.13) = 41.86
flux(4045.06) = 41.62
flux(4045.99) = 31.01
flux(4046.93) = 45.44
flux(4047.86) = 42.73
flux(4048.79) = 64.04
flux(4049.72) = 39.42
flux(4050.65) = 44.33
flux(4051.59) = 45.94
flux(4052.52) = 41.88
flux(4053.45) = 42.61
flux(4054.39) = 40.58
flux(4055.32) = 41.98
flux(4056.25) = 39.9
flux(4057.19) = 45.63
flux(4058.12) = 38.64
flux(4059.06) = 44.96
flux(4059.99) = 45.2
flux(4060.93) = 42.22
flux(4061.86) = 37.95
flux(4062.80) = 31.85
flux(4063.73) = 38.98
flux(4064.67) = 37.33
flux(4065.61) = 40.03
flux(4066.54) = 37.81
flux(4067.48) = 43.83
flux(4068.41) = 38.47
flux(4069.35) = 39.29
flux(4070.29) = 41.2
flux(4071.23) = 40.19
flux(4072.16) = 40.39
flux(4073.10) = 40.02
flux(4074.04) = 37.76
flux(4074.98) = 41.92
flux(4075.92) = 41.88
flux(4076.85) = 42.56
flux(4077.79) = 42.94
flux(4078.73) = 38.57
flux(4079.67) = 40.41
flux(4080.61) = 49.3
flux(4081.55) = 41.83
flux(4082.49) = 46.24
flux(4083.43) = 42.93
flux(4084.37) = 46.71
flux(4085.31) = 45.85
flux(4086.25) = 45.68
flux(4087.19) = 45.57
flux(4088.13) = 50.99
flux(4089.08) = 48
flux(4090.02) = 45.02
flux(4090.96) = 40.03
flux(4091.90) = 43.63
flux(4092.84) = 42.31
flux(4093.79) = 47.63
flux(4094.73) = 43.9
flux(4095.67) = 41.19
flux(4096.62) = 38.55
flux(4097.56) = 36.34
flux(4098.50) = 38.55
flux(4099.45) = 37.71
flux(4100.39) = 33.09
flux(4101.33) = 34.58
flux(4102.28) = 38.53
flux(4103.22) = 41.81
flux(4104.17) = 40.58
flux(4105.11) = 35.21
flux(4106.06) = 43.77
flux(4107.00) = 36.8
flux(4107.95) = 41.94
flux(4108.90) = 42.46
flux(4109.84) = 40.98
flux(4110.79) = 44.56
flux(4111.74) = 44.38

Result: 1.91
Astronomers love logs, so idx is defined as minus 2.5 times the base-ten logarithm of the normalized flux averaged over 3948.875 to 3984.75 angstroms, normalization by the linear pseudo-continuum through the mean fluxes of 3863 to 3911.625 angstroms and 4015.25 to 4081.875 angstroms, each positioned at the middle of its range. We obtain 0.272 mag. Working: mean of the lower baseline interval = 25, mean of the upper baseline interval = 42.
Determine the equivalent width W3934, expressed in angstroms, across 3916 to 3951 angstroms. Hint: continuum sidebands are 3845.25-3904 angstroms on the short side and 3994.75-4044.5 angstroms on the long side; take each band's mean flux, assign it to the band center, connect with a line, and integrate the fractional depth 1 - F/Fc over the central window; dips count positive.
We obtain 9.8 angstroms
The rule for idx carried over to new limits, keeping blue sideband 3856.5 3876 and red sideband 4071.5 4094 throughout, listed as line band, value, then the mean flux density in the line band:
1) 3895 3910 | -0.11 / 28.4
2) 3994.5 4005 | -0.13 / 39.9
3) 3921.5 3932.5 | 0.32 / 20.8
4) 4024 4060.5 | -0.08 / 42.5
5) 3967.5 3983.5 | 0.33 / 24.4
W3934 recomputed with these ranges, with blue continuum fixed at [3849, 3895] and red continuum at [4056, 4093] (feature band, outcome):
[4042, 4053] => -1.10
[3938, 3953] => 2.35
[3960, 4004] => 4.24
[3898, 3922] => -2.45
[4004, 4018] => -2.77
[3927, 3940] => 6.23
